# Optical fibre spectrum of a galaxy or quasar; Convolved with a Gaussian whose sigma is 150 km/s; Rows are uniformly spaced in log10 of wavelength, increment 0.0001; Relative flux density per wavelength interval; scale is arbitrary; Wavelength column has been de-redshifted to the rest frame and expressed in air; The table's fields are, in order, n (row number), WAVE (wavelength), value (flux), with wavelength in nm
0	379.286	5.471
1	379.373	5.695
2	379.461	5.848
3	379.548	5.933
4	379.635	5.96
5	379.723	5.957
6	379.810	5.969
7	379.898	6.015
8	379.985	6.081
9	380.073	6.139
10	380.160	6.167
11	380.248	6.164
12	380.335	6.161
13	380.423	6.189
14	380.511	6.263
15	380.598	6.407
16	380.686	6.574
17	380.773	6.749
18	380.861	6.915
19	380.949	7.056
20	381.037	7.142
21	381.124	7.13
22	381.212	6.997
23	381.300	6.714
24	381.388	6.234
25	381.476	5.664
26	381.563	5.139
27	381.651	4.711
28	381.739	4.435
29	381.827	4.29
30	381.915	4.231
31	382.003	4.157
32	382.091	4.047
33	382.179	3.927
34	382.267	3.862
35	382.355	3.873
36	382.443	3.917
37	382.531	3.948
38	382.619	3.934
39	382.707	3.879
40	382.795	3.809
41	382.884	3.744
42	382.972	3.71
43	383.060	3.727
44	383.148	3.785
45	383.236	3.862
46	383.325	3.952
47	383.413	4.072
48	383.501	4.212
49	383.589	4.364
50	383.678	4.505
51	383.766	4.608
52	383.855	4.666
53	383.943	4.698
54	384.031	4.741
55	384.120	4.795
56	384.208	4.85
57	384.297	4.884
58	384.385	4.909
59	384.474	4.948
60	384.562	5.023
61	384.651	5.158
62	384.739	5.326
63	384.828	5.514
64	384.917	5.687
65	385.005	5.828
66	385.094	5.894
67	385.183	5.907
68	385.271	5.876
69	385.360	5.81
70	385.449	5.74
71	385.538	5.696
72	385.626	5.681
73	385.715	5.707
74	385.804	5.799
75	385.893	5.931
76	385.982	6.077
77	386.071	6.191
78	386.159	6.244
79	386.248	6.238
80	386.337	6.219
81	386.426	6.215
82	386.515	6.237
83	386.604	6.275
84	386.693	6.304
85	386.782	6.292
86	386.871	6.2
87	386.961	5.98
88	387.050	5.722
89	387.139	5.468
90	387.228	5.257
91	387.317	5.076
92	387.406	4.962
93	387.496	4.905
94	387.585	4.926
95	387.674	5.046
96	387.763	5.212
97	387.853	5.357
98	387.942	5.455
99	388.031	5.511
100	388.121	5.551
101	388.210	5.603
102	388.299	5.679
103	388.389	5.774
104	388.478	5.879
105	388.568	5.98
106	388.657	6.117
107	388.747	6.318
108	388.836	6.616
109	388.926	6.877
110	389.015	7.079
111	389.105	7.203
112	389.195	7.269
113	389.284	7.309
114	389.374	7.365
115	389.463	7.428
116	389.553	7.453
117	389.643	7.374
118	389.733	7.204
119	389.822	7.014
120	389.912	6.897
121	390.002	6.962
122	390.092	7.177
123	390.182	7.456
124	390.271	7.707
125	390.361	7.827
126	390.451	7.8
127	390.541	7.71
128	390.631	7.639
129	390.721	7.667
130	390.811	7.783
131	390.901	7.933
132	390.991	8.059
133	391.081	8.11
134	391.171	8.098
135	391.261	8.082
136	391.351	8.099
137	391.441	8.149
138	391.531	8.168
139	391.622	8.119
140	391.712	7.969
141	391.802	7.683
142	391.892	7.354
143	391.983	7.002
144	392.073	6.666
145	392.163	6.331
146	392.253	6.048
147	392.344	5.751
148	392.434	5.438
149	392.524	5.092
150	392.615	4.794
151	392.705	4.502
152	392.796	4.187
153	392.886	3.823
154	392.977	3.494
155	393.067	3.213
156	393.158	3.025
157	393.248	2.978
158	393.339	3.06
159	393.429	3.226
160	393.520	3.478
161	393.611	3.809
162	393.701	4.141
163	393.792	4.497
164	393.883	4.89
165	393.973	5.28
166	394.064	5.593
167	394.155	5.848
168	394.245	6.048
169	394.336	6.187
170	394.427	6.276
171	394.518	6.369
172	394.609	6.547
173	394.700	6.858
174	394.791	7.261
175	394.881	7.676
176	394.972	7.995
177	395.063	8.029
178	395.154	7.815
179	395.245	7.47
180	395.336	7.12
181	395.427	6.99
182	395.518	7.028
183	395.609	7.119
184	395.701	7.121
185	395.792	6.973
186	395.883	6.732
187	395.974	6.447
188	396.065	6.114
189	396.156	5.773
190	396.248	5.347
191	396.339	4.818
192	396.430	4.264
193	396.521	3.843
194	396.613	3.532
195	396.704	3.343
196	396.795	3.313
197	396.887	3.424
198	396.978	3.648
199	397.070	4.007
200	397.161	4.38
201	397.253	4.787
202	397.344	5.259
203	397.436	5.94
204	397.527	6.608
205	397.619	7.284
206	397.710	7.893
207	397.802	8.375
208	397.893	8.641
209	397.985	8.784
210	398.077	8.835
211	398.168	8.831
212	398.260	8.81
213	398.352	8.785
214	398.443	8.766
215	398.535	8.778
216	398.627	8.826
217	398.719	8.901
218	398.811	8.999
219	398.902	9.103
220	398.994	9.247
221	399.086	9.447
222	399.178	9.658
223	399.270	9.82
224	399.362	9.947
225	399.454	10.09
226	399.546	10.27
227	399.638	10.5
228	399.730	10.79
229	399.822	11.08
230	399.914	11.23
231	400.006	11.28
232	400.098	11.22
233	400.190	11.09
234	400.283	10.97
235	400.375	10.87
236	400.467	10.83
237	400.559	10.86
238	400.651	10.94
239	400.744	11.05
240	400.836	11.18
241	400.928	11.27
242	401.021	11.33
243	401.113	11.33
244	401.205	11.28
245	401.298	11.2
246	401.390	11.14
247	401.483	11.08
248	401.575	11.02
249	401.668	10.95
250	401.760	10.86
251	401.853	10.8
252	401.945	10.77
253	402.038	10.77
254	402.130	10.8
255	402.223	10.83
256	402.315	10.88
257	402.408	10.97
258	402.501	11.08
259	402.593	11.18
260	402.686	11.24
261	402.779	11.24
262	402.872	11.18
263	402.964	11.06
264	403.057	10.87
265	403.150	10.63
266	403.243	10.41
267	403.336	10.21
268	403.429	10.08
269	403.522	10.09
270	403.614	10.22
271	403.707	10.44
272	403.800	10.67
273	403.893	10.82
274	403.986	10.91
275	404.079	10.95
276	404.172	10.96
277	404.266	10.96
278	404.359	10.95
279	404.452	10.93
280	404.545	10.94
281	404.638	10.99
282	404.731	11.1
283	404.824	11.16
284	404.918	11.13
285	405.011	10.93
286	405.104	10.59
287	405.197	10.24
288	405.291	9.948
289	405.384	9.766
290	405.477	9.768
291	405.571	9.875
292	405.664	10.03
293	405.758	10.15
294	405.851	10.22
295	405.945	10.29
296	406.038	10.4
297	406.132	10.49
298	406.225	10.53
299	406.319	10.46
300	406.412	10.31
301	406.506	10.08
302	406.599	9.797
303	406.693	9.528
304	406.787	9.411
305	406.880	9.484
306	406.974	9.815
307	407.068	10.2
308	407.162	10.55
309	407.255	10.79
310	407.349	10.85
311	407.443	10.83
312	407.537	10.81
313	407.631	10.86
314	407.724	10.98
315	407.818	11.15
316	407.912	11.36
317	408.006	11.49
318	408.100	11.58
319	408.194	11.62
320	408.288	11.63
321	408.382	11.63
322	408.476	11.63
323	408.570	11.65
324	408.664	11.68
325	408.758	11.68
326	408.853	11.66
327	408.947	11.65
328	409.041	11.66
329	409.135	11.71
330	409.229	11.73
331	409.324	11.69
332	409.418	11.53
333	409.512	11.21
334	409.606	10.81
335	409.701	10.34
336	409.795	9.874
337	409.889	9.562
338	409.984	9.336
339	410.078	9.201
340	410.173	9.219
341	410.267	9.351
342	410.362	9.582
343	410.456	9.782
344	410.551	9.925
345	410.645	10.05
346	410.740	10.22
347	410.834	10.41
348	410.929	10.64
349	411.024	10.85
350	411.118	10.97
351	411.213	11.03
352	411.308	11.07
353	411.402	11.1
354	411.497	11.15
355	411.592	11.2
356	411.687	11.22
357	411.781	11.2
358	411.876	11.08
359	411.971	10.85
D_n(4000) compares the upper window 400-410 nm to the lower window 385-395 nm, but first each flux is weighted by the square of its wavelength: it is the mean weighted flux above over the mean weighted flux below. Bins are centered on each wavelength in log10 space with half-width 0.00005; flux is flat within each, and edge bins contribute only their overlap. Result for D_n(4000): 1.9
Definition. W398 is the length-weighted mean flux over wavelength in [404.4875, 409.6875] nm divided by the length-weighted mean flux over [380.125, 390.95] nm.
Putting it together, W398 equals 1.88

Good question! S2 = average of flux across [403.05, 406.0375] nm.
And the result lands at 10.5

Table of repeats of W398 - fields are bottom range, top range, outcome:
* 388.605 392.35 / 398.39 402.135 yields 1.42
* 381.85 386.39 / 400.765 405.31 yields 2.23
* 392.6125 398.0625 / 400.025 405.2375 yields 1.95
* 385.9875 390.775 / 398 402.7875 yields 1.63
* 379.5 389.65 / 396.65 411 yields 1.82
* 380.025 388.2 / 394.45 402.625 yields 1.61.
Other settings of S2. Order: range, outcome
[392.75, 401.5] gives 7.44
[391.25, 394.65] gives 5.53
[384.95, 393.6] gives 6.19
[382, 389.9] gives 5.45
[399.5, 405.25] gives 10.9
